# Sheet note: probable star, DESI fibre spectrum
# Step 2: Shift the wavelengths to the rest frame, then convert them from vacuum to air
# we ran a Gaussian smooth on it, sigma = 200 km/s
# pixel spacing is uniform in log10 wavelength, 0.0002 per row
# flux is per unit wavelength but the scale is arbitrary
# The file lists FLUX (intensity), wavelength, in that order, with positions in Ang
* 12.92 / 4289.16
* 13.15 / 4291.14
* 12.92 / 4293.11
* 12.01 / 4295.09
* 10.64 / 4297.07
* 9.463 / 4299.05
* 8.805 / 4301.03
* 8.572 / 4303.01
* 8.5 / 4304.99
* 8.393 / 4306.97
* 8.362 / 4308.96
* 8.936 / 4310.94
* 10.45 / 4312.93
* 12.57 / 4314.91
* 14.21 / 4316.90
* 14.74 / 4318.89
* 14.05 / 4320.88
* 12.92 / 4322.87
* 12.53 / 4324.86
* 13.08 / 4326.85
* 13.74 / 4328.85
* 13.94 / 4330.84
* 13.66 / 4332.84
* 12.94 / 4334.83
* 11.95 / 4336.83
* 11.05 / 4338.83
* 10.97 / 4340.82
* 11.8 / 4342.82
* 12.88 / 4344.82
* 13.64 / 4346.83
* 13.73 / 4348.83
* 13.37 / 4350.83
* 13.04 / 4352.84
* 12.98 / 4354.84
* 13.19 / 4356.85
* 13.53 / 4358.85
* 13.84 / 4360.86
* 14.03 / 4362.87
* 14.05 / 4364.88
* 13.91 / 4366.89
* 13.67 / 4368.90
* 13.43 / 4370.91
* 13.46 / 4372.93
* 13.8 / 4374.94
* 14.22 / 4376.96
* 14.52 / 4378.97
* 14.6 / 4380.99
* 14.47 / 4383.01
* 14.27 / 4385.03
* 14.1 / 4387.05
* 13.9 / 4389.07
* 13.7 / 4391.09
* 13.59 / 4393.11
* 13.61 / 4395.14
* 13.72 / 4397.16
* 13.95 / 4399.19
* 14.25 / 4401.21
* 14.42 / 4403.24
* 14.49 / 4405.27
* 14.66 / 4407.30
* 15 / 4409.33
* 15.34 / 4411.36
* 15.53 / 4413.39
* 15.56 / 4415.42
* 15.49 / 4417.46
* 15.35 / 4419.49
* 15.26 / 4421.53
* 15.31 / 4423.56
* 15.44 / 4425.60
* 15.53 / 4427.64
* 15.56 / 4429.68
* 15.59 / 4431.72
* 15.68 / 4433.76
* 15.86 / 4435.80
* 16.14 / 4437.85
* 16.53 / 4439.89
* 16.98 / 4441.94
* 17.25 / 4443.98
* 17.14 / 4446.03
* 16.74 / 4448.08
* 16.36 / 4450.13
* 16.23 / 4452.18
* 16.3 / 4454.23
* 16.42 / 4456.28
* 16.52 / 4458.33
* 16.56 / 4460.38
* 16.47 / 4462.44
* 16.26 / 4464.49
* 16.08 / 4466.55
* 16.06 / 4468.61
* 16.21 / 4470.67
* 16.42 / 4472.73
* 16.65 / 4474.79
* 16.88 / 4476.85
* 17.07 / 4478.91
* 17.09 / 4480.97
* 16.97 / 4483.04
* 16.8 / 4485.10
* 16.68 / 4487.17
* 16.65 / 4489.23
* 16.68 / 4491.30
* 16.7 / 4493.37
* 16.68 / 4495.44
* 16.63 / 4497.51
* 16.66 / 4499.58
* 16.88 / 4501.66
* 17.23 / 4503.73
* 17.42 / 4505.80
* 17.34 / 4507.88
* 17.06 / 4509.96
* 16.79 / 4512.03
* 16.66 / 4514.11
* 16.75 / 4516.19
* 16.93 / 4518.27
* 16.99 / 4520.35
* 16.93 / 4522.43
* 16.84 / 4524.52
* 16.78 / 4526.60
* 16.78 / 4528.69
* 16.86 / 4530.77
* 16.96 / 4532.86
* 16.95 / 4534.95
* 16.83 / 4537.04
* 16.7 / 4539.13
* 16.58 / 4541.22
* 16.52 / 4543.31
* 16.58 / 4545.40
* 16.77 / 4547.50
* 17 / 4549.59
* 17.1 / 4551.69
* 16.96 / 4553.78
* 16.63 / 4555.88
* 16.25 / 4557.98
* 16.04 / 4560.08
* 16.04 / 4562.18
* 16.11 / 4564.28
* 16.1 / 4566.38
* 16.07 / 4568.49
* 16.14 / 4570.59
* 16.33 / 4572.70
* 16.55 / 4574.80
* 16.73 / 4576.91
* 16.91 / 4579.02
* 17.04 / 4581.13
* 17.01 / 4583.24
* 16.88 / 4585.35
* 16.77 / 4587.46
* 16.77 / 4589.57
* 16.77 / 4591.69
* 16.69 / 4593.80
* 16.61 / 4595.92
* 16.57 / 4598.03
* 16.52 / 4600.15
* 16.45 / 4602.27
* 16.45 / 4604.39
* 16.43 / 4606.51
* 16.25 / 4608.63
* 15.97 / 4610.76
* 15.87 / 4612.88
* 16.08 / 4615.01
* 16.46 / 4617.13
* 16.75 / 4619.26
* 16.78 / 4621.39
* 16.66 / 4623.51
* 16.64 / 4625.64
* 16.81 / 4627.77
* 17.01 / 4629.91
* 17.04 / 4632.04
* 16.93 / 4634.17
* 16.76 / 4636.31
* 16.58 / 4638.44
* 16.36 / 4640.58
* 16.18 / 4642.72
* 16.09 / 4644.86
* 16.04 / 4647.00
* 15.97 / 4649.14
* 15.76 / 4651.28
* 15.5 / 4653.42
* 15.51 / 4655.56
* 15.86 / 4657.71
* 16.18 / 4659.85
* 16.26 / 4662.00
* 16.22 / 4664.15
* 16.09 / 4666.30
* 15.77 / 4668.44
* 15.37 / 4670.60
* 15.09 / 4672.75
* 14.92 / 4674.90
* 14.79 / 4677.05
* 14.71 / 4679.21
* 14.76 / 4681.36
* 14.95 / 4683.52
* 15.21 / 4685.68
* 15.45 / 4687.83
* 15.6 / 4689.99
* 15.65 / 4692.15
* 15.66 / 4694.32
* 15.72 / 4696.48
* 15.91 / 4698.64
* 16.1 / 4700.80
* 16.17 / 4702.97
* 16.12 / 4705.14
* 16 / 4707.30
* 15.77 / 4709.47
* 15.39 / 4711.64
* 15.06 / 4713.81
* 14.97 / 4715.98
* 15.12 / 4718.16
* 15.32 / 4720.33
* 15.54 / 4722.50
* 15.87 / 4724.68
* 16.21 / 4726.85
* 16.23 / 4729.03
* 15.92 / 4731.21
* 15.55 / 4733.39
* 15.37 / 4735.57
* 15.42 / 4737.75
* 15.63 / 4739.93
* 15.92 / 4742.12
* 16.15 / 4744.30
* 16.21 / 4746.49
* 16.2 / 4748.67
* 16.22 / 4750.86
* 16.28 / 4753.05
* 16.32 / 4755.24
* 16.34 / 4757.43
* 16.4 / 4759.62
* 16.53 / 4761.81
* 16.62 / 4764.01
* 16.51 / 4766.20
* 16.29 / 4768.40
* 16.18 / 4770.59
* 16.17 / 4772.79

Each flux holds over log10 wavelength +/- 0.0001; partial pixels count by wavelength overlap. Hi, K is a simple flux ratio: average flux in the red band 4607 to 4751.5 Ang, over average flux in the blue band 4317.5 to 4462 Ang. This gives 1.10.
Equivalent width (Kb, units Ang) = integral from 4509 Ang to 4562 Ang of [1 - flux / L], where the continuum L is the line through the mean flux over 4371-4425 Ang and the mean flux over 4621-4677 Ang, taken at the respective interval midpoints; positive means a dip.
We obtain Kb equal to -4.7 Ang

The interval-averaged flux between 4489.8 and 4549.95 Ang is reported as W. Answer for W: 16.8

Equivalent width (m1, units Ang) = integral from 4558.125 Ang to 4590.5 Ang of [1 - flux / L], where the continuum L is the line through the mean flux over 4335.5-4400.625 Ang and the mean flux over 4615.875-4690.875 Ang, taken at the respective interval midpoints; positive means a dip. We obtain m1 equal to -2.6 Ang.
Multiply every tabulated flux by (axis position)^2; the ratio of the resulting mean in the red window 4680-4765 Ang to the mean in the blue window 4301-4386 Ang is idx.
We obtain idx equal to 1.47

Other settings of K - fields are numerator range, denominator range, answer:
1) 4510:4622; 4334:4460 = 1.14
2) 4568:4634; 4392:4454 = 1.08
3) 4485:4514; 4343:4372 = 1.25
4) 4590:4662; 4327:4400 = 1.22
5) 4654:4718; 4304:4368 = 1.24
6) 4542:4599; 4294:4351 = 1.41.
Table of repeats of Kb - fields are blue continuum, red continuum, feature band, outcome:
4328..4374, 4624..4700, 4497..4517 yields -3.3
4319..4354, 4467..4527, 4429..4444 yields -0.8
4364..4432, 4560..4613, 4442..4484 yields -3.9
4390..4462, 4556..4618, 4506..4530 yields -1.3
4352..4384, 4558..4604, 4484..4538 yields -4.3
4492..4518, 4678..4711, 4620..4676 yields -0.9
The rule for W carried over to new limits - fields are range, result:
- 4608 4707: 16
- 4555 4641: 16.5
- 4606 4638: 16.6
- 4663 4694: 15.3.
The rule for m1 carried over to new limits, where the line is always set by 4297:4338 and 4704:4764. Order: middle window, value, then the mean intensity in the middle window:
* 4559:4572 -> -1.8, 16.1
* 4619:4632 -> -1.8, 16.8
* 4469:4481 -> -3.1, 16.7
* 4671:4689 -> 0.4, 15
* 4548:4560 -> -2.3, 16.7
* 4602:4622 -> -2.4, 16.3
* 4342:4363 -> -2.3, 13.3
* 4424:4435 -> -2.4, 15.6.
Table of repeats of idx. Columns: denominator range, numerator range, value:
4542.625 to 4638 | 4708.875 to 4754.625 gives 1.01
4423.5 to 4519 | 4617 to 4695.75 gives 1.04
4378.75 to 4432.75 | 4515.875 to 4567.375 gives 1.20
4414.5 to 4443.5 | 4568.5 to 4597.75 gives 1.13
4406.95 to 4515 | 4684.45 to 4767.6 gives 1.09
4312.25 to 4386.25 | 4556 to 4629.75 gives 1.38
